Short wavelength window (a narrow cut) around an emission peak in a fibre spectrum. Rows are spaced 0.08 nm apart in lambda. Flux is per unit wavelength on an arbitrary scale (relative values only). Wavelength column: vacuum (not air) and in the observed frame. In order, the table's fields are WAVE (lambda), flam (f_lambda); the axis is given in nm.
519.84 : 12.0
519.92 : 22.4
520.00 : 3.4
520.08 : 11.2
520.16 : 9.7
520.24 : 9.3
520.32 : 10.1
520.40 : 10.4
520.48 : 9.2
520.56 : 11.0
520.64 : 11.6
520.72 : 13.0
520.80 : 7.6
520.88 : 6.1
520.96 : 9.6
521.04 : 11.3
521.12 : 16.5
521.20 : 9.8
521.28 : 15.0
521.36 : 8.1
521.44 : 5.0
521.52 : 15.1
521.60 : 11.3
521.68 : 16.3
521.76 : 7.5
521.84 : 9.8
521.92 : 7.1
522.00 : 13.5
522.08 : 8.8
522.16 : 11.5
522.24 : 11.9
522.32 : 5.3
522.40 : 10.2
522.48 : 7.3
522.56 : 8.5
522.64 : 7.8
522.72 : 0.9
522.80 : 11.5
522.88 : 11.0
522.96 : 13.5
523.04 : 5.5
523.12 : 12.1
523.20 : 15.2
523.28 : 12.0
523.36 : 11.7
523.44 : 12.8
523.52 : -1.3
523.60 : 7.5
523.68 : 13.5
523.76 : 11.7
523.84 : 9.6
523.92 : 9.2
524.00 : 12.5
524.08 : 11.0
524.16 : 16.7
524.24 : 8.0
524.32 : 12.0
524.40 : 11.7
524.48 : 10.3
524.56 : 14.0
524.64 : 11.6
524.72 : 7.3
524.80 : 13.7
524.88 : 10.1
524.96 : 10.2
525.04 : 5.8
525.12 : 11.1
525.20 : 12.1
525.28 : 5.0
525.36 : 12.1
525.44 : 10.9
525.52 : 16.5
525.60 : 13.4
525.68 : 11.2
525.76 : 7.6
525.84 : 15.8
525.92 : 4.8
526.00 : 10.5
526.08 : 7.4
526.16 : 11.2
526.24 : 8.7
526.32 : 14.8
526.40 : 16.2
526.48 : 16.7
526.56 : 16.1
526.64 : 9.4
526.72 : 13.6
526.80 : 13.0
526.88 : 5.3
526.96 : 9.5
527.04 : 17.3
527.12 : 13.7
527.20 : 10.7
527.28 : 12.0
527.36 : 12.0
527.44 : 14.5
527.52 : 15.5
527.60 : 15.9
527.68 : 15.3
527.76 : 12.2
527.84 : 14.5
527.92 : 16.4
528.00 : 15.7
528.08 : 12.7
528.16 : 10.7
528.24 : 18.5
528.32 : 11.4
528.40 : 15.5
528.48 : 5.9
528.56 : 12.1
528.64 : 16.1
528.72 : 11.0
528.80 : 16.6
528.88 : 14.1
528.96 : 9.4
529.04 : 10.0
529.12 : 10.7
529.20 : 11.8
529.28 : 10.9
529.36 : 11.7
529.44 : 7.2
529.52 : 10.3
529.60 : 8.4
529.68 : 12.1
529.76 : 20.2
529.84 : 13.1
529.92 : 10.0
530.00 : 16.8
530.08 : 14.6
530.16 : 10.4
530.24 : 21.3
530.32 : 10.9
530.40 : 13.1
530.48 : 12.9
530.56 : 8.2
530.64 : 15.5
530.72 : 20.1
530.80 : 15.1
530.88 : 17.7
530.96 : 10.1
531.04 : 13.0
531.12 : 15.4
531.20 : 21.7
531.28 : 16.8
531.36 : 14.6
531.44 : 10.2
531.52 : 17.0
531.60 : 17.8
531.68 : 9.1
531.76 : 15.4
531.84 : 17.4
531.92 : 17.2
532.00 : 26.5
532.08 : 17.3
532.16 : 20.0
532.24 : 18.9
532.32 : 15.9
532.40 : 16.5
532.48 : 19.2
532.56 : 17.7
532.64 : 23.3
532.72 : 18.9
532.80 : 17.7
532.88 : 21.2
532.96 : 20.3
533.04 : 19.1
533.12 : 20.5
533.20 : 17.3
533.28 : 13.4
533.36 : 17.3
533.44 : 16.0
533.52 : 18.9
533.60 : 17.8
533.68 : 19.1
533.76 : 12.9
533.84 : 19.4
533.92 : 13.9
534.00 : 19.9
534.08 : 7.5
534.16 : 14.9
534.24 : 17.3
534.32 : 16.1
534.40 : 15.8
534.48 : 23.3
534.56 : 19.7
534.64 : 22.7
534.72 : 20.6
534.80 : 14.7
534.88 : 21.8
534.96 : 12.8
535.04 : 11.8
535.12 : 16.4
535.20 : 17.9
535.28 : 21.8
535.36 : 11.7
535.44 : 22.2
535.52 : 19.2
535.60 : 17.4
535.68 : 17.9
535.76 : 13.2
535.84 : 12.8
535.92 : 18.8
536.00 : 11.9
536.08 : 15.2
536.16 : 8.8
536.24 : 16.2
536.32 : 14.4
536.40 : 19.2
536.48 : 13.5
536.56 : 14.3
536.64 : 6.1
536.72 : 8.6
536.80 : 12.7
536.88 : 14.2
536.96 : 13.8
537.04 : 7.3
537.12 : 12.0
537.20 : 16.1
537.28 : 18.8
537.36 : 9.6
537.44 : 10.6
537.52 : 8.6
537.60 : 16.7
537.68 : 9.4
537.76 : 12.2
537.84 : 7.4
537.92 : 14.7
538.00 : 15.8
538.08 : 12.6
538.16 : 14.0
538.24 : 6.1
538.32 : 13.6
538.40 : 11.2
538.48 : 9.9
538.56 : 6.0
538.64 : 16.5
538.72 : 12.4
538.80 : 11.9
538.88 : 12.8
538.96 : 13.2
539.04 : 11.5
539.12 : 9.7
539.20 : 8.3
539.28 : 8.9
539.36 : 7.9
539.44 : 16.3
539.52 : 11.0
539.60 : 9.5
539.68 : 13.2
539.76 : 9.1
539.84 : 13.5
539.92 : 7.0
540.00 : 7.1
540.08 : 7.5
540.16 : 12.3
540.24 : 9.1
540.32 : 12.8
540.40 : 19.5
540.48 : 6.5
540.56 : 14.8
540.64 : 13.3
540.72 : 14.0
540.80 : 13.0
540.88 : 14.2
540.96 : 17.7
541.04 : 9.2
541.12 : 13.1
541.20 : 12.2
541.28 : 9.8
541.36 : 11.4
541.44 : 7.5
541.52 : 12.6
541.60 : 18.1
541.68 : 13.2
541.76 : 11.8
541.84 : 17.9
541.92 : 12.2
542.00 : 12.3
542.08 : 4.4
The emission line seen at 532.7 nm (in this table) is Mg II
